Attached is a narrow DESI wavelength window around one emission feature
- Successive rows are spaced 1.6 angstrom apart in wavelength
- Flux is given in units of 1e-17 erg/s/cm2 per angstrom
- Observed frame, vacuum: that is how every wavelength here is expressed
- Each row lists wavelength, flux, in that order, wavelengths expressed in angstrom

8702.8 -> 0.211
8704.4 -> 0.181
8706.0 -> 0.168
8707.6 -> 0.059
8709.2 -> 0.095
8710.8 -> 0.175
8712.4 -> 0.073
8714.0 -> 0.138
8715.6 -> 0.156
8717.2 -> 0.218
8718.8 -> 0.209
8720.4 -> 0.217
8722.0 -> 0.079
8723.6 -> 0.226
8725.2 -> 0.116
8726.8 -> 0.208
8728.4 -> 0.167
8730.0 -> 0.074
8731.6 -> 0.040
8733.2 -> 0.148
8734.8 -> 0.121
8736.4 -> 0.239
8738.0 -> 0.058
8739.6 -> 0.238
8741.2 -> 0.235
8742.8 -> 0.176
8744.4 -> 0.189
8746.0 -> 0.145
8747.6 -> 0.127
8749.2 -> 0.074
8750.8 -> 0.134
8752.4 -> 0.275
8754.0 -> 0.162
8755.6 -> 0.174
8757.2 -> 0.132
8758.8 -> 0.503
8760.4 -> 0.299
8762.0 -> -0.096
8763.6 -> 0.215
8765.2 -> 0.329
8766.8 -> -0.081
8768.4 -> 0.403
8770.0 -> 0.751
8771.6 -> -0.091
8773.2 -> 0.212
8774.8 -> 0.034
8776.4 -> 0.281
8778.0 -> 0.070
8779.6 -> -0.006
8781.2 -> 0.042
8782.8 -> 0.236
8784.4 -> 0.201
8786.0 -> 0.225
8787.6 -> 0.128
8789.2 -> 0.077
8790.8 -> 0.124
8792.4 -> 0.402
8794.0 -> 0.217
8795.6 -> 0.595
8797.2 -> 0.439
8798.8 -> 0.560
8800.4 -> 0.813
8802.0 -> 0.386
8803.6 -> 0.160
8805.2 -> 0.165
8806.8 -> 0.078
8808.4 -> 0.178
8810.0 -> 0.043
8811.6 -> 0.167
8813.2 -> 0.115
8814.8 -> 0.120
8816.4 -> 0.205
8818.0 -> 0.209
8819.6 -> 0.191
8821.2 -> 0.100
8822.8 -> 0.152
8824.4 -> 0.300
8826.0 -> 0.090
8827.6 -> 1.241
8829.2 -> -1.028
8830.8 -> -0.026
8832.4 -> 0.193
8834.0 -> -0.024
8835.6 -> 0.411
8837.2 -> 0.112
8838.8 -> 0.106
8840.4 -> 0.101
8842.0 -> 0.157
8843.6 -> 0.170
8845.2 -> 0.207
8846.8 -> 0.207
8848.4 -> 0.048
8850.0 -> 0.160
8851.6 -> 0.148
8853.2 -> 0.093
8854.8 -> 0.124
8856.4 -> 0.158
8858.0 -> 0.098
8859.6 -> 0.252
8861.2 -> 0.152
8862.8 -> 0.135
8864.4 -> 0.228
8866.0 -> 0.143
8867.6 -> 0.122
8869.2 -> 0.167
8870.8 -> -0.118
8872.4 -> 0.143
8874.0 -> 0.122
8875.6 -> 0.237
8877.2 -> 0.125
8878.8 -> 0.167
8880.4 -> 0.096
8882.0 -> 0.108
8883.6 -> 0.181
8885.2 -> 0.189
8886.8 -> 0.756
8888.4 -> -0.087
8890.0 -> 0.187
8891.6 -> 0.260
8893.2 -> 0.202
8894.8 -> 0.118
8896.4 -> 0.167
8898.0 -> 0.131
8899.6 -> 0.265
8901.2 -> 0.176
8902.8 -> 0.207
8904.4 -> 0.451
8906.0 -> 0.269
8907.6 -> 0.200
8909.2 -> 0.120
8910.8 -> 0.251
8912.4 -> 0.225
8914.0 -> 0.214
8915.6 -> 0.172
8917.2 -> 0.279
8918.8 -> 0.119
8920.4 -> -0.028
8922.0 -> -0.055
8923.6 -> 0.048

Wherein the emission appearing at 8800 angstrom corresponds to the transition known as H-beta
